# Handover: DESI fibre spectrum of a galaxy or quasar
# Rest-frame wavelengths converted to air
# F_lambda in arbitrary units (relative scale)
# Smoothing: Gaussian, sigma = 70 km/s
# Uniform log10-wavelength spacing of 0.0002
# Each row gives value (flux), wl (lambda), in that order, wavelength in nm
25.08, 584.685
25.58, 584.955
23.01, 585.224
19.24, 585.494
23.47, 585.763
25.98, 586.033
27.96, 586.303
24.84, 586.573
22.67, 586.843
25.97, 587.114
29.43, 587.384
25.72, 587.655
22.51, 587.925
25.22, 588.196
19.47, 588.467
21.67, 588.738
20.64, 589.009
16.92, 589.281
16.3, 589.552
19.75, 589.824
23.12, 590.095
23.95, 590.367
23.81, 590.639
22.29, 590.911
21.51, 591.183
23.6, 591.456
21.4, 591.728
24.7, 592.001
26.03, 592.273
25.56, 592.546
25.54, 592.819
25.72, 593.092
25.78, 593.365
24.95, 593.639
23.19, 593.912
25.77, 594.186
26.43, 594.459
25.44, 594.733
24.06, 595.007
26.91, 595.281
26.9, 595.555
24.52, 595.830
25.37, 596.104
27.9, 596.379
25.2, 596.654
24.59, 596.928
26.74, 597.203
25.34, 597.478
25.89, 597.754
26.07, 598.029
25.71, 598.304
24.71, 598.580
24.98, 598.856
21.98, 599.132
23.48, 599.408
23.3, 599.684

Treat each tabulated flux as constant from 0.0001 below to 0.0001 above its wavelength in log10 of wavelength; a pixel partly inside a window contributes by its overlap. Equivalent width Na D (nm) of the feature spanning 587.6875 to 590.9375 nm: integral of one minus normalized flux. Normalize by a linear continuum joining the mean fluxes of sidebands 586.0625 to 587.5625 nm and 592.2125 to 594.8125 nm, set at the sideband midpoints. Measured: 0.560 nm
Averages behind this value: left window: 26.1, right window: 25.4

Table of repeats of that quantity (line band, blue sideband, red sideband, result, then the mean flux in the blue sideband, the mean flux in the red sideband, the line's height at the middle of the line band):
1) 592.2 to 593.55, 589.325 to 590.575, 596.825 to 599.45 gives -0.210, 20.7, 25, 22.2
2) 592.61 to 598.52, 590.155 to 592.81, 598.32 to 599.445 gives -0.428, 23.7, 24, 23.9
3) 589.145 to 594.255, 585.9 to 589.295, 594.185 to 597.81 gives 0.365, 24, 25.8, 24.9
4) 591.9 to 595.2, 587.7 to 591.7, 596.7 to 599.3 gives -0.298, 21.6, 25.1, 23.2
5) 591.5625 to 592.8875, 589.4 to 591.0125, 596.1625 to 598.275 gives -0.105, 21.5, 25.9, 22.8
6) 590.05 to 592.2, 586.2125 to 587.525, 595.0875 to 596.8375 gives 0.242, 26.1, 26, 26.1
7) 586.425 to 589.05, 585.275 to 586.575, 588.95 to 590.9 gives -0.152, 24.2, 20.7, 22.6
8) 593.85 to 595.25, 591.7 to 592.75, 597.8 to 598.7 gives -0.007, 24.8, 25.6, 25.1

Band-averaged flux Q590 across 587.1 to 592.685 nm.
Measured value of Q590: 22.8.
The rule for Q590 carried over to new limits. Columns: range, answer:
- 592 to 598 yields 25.6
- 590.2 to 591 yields 23.4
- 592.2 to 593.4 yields 25.7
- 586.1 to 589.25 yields 24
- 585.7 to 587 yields 25.1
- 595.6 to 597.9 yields 25.7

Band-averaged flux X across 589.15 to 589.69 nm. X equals 16.6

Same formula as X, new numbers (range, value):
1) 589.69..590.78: 22.7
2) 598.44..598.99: 24.8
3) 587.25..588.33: 25.7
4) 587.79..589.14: 21.9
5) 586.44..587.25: 24.5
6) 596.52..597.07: 24.9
